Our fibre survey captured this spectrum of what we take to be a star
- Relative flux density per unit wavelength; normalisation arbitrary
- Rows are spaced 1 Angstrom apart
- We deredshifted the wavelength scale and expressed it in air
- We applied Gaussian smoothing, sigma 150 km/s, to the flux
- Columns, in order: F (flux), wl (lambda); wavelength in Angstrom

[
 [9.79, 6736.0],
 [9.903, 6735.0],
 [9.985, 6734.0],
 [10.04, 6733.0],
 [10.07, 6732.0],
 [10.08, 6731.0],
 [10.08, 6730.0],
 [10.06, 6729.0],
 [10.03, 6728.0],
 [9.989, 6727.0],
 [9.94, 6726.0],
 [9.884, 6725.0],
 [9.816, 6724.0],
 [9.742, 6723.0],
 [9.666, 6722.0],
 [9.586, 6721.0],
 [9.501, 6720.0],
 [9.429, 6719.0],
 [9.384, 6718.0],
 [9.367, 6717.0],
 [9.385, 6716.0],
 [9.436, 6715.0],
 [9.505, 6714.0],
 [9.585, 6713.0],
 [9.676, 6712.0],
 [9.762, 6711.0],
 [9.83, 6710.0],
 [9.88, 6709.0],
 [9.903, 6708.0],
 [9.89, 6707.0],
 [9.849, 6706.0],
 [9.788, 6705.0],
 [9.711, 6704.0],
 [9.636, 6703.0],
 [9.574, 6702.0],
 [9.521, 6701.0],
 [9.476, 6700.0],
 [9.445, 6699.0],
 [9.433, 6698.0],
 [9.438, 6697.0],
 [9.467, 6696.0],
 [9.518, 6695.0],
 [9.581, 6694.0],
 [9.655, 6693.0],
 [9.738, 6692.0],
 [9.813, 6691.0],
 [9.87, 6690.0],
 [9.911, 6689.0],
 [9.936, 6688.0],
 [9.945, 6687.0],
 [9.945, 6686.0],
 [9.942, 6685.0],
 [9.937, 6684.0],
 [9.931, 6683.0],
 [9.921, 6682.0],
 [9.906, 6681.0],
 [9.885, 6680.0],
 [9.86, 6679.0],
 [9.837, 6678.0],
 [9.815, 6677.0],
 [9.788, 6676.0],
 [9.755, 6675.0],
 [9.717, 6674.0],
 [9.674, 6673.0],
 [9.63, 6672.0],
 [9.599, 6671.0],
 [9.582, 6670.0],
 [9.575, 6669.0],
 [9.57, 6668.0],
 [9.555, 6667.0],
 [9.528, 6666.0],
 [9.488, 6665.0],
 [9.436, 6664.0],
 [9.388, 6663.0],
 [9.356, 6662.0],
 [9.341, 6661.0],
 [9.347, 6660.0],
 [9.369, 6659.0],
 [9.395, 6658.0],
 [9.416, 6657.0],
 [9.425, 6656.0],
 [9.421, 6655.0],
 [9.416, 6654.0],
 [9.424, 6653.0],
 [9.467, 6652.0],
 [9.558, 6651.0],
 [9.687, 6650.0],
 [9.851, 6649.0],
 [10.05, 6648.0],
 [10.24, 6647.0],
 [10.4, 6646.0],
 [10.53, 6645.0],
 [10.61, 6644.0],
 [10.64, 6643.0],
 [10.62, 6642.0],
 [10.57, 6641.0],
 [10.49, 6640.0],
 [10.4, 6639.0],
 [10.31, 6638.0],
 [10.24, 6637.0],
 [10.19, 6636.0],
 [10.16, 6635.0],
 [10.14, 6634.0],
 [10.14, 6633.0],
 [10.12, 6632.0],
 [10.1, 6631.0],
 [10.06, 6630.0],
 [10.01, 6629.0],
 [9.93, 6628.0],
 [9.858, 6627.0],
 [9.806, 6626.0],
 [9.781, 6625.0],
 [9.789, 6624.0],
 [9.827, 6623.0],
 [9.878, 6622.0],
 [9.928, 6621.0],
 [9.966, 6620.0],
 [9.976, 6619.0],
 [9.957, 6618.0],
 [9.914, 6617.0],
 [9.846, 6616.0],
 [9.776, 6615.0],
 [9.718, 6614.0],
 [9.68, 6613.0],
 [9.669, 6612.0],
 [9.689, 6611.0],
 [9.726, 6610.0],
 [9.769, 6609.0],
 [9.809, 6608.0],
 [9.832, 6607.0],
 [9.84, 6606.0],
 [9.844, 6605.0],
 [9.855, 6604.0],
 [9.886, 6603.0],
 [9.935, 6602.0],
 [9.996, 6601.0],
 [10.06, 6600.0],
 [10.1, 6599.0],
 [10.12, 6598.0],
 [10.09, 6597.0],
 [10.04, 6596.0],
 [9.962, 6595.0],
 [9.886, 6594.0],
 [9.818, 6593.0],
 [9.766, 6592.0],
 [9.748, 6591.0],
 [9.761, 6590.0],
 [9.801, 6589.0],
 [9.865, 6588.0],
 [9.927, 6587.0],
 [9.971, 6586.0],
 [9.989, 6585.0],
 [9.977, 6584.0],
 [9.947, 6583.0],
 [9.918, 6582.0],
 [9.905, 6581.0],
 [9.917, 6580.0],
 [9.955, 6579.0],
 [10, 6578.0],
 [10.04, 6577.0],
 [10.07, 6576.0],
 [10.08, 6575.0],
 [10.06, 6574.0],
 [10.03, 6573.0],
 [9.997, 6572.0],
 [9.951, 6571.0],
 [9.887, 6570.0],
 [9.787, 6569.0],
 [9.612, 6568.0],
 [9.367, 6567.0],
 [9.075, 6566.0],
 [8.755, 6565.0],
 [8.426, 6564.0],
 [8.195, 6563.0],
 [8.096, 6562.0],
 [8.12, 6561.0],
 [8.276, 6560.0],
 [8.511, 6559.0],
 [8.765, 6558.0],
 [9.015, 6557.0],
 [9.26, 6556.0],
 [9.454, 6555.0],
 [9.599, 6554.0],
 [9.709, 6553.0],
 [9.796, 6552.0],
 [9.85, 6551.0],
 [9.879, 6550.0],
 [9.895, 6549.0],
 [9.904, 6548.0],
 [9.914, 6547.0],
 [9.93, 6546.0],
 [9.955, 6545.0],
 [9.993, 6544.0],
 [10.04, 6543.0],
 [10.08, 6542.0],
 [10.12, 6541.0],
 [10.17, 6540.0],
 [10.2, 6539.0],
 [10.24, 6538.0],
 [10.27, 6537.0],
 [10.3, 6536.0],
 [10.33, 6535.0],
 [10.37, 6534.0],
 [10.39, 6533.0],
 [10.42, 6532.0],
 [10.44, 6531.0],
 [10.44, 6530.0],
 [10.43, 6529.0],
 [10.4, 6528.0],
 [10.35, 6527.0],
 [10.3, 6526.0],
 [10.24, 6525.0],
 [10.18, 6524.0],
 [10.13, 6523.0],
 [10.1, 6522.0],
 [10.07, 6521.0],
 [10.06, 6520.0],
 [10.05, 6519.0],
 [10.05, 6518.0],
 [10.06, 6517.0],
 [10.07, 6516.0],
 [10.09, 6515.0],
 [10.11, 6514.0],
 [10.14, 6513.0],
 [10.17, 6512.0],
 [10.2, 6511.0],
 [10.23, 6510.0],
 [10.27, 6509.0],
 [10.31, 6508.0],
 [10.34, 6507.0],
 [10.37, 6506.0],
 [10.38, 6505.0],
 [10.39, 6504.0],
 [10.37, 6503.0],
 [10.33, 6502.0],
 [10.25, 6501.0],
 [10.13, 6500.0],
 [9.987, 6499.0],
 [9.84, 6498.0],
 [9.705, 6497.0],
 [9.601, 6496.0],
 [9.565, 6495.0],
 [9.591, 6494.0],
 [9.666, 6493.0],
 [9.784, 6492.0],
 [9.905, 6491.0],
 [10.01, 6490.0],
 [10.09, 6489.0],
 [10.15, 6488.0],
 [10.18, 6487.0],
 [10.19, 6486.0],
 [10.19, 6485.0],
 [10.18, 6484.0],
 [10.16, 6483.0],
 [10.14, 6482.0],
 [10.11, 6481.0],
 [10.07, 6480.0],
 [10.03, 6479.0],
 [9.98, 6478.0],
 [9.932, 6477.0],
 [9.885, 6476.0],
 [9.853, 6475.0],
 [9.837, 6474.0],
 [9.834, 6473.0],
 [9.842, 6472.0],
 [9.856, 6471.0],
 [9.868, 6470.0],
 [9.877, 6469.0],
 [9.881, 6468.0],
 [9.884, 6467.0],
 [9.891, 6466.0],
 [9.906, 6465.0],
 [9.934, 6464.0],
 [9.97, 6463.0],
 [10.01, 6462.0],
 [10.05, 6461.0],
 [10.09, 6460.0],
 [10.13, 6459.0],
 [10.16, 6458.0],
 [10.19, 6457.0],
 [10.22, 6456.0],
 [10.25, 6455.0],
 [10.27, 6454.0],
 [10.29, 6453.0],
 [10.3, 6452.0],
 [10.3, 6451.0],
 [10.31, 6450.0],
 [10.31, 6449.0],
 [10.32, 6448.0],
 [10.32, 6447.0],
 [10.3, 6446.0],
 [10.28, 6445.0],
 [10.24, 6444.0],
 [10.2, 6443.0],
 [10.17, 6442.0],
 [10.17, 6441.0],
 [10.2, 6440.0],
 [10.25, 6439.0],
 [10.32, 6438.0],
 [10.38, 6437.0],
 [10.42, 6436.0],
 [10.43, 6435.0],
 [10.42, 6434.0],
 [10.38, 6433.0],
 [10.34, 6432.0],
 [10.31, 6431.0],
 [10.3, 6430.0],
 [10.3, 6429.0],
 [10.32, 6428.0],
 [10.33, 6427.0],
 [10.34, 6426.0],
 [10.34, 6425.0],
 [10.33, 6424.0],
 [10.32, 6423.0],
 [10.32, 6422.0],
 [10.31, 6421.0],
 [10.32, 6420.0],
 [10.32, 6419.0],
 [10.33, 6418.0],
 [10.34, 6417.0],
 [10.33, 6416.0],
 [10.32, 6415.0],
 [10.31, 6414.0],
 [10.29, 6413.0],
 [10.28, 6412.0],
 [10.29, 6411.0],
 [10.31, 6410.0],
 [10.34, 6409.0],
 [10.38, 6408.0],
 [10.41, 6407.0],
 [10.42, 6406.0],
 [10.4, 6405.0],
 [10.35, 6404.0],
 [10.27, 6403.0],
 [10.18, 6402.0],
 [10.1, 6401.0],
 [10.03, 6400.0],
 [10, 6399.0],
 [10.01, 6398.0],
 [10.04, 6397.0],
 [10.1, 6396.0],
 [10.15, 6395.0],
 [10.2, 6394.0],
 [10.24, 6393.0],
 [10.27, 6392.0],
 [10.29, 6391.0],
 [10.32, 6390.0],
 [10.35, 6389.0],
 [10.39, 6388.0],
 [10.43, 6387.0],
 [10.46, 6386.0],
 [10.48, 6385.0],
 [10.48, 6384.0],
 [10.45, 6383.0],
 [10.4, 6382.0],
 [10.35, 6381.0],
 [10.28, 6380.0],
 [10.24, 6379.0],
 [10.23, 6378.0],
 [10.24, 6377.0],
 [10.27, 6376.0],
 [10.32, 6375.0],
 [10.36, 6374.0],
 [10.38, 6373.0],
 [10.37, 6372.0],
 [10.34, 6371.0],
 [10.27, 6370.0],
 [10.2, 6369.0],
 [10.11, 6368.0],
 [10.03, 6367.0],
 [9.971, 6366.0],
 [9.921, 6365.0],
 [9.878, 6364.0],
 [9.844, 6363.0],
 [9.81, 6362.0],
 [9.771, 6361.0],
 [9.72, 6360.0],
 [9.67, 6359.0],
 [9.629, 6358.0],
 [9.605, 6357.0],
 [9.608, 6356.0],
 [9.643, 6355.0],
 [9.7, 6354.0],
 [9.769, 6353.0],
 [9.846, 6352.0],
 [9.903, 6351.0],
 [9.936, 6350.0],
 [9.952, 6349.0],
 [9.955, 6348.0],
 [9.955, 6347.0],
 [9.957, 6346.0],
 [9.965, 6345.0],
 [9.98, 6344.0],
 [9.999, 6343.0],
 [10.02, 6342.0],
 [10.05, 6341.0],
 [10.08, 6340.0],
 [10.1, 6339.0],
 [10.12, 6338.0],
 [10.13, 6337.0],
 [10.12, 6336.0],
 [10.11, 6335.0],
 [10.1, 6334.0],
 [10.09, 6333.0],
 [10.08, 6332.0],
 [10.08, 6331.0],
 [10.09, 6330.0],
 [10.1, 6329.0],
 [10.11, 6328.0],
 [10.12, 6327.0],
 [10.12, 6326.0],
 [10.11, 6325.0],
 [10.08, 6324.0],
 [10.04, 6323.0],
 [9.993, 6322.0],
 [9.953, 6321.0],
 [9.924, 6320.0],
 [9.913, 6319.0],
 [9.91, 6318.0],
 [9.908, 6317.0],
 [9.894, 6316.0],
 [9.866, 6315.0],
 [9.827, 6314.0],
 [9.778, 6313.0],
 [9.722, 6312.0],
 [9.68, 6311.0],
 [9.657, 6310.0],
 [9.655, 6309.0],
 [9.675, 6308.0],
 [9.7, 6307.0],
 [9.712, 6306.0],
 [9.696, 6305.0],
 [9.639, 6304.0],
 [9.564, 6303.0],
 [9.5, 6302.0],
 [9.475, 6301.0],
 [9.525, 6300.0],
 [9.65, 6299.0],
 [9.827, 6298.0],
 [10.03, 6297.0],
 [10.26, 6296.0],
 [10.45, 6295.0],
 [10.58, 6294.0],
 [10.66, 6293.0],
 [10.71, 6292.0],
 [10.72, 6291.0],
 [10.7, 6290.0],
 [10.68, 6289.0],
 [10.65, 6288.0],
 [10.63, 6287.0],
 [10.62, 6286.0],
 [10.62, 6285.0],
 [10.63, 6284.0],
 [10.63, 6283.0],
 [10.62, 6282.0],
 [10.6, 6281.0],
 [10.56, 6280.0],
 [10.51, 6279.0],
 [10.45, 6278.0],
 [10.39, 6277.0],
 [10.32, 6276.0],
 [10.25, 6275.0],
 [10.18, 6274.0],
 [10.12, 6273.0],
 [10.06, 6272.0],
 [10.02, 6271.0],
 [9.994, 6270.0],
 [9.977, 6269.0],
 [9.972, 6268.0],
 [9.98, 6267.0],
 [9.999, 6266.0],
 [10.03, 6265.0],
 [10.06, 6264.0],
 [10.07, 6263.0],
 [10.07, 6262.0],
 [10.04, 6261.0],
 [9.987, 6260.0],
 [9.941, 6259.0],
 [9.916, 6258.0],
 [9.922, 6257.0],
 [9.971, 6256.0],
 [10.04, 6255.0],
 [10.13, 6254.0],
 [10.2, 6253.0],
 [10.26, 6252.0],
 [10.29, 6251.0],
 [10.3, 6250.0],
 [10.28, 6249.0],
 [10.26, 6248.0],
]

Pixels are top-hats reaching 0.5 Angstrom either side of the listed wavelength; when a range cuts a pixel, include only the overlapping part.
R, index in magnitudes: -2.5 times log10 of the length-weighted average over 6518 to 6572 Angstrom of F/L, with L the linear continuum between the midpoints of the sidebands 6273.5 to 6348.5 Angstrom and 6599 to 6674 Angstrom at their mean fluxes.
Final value 0.02 mag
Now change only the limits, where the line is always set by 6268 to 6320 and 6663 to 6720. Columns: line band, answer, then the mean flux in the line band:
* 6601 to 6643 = -0.03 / 9.98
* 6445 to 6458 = -0.04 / 10.3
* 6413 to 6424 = -0.04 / 10.3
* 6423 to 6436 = -0.04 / 10.3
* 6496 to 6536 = -0.04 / 10.2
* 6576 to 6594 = -0.01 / 9.9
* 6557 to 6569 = 0.13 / 8.72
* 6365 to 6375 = -0.02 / 10.2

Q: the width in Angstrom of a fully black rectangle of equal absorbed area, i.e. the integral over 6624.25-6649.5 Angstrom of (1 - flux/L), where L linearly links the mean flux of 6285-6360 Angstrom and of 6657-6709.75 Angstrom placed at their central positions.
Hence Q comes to -1.3 Angstrom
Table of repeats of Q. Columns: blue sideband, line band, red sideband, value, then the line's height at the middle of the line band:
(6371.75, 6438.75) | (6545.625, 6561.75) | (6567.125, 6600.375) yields 1.05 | 10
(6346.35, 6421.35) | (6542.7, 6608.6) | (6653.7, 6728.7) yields 1.12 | 9.85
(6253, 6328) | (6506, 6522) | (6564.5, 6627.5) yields -0.38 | 9.92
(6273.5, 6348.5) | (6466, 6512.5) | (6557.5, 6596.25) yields -1.36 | 9.74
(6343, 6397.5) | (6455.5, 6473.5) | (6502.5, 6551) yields 0.30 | 10.1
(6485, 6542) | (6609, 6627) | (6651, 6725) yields 0.04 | 9.84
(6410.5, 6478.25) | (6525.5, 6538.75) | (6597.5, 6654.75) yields -0.35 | 10.1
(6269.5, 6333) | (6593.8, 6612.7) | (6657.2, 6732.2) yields -0.21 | 9.79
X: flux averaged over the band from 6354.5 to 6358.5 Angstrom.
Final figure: 9.62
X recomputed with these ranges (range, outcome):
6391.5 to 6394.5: 10.2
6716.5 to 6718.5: 9.38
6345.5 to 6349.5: 9.95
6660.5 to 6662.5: 9.35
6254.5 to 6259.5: 9.96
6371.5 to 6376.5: 10.3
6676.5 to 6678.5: 9.83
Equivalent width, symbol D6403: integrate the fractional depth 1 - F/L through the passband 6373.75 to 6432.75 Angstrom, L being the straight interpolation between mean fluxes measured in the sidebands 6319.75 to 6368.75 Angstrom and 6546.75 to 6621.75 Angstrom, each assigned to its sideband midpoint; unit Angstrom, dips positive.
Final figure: -2.4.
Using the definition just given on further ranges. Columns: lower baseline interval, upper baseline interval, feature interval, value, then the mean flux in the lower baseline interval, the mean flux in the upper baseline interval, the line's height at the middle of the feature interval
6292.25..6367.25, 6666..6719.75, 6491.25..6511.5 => -0.5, 9.92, 9.69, 9.81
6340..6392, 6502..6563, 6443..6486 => -0.4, 10.1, 9.95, 10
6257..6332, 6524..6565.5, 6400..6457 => -2.3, 10.1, 9.73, 9.9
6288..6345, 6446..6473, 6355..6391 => -0.4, 10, 10.1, 10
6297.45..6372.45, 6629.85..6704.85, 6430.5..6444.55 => -0.6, 9.9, 9.8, 9.87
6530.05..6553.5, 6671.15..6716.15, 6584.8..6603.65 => 0.1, 10.1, 9.73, 9.97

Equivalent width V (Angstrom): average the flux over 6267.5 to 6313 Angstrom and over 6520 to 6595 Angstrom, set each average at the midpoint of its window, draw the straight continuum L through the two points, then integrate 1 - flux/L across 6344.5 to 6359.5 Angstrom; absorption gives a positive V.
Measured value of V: 0.4 Angstrom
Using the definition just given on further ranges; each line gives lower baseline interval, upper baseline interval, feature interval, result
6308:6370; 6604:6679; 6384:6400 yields -0.54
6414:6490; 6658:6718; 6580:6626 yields -0.15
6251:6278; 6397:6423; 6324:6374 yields 0.99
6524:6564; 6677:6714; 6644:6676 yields 0.38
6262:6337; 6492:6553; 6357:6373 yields 0.22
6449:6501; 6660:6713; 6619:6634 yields -0.26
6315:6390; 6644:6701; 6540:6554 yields -0.13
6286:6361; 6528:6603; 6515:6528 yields -0.43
